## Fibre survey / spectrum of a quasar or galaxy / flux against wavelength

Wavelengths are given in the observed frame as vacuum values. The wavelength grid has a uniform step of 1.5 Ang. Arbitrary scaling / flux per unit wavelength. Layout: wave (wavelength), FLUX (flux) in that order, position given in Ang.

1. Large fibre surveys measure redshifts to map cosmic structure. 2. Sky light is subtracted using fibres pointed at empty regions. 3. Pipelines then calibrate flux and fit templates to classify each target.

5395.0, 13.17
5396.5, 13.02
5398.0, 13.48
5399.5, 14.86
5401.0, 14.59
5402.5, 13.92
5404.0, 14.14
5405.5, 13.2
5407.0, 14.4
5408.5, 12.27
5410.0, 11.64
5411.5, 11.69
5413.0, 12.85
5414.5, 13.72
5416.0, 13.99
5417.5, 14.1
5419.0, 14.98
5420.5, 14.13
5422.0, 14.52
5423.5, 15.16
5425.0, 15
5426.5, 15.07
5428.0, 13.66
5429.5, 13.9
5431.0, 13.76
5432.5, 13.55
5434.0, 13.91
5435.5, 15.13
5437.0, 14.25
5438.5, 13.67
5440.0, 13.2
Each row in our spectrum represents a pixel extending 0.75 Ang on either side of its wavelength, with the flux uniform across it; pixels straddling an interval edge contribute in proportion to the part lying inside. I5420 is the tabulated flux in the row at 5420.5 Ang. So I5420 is 14.13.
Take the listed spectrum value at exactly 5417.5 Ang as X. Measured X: 14.1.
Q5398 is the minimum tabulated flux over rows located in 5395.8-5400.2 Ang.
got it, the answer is 13.02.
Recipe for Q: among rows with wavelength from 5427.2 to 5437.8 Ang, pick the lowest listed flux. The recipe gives 13.55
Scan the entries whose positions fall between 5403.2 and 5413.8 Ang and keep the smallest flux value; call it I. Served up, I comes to 11.64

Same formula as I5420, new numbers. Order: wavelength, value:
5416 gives 13.99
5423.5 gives 15.16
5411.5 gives 11.69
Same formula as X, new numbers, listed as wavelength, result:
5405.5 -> 13.2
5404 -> 14.14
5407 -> 14.4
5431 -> 13.76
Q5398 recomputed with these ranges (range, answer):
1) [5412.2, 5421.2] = 12.85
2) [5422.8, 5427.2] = 15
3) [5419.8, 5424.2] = 14.13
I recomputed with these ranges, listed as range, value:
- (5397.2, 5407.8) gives 13.2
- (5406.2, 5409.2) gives 12.27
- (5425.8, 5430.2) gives 13.66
